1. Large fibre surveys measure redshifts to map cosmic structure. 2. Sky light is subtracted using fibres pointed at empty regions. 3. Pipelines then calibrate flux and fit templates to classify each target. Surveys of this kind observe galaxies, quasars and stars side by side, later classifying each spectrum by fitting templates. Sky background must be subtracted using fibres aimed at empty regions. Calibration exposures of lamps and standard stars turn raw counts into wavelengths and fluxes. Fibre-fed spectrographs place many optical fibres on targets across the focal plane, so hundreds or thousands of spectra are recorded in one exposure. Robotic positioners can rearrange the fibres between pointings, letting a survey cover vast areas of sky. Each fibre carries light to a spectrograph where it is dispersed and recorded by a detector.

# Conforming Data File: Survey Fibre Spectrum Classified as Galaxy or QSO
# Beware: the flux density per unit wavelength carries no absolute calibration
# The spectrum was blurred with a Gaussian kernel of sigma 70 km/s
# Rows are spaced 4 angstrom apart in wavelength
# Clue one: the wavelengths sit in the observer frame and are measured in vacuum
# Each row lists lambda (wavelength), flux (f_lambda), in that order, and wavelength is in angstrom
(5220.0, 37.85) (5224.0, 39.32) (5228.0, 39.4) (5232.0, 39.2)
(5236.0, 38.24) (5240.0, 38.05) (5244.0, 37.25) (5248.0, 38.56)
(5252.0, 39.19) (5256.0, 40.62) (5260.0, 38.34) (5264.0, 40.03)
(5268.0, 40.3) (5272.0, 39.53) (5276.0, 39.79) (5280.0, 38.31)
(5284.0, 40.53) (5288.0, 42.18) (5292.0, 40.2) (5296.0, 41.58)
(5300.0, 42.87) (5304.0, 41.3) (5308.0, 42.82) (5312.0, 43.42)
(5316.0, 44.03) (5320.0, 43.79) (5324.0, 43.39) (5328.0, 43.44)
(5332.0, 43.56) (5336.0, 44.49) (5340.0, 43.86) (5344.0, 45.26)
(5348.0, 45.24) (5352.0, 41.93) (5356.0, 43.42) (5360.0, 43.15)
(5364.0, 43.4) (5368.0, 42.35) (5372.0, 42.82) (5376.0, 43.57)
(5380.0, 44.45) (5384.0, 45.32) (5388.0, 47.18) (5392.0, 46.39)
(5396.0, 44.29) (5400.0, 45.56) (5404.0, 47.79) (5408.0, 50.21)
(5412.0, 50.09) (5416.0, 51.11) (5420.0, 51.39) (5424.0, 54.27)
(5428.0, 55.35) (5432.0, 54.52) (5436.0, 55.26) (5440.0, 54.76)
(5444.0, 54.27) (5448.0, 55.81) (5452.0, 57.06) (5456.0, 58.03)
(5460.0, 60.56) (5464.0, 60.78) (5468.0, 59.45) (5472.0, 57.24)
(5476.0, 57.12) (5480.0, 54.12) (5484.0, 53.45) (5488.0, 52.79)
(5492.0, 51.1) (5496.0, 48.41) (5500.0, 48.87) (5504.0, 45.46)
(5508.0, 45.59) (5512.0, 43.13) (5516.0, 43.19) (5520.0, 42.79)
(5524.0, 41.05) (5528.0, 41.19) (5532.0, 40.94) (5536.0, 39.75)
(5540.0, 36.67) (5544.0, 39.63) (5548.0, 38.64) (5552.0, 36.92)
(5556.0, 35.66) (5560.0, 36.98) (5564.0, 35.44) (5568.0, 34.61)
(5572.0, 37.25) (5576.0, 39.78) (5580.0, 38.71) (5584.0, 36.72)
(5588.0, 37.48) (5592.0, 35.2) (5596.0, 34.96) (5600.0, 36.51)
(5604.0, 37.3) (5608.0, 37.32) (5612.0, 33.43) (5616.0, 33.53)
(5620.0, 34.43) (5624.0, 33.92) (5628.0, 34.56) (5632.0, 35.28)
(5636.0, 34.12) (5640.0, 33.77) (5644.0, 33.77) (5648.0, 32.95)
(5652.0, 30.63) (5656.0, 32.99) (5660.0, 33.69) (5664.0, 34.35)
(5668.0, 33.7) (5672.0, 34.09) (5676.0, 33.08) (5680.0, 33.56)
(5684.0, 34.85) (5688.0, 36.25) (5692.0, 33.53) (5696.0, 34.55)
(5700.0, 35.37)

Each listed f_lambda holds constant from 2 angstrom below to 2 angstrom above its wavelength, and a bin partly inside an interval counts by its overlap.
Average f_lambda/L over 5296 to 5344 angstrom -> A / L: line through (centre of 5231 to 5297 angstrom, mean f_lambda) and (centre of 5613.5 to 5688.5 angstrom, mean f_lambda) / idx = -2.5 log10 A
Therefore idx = -0.12 mag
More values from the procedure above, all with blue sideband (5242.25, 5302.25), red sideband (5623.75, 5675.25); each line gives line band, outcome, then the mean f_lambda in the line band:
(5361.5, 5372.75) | -0.12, 42.9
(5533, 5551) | -0.10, 38.7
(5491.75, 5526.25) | -0.25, 45.2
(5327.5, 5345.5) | -0.14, 44.1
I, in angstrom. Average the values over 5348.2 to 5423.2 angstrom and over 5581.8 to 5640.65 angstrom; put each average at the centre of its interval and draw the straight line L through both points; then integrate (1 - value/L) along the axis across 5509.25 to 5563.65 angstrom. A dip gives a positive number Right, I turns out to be -1.2 angstrom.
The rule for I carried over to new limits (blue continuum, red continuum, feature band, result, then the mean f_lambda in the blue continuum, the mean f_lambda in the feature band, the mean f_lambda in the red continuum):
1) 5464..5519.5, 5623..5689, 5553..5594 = 5.39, 50.9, 36.8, 33.8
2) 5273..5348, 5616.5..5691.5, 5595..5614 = -0.45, 42.5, 36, 33.9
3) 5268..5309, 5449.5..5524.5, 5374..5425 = -0.73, 40.8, 47.7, 51.8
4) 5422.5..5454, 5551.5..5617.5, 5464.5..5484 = -2.45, 55.2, 56.9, 36.3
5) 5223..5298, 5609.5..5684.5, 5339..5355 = -2.44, 39.5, 44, 33.7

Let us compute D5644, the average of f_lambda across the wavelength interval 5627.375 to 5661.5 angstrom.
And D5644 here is 33.5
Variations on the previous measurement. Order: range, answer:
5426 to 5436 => 55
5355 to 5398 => 44.2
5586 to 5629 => 35.3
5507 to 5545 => 41.3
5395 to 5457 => 52.5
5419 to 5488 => 56.1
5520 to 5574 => 38.2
